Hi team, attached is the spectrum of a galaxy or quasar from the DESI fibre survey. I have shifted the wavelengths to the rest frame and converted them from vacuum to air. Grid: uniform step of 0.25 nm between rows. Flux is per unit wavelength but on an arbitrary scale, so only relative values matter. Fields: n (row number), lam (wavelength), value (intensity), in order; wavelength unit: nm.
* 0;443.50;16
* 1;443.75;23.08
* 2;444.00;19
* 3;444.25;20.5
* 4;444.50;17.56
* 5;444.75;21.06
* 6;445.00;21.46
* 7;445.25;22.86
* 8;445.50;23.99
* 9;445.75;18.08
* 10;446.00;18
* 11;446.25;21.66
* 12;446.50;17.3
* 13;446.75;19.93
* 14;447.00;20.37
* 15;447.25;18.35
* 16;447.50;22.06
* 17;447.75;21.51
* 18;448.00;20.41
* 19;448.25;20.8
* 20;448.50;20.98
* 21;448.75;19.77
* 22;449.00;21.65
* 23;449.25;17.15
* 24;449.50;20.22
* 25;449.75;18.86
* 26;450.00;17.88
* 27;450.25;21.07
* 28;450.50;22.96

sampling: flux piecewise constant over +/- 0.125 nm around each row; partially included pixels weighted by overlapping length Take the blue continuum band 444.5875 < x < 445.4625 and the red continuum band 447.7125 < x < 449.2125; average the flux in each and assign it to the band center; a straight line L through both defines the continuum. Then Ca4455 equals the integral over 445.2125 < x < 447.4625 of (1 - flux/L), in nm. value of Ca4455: 0.14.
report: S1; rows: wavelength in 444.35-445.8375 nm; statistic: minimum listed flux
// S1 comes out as 17.56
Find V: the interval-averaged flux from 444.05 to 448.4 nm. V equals 20.3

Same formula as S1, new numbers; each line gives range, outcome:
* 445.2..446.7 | 17.3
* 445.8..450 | 17.15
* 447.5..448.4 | 20.41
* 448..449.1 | 19.77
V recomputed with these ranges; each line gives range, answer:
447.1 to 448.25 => 20.6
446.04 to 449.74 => 20.1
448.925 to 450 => 19.2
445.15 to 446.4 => 20.8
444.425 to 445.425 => 21.1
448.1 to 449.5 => 20.1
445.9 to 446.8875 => 19.3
